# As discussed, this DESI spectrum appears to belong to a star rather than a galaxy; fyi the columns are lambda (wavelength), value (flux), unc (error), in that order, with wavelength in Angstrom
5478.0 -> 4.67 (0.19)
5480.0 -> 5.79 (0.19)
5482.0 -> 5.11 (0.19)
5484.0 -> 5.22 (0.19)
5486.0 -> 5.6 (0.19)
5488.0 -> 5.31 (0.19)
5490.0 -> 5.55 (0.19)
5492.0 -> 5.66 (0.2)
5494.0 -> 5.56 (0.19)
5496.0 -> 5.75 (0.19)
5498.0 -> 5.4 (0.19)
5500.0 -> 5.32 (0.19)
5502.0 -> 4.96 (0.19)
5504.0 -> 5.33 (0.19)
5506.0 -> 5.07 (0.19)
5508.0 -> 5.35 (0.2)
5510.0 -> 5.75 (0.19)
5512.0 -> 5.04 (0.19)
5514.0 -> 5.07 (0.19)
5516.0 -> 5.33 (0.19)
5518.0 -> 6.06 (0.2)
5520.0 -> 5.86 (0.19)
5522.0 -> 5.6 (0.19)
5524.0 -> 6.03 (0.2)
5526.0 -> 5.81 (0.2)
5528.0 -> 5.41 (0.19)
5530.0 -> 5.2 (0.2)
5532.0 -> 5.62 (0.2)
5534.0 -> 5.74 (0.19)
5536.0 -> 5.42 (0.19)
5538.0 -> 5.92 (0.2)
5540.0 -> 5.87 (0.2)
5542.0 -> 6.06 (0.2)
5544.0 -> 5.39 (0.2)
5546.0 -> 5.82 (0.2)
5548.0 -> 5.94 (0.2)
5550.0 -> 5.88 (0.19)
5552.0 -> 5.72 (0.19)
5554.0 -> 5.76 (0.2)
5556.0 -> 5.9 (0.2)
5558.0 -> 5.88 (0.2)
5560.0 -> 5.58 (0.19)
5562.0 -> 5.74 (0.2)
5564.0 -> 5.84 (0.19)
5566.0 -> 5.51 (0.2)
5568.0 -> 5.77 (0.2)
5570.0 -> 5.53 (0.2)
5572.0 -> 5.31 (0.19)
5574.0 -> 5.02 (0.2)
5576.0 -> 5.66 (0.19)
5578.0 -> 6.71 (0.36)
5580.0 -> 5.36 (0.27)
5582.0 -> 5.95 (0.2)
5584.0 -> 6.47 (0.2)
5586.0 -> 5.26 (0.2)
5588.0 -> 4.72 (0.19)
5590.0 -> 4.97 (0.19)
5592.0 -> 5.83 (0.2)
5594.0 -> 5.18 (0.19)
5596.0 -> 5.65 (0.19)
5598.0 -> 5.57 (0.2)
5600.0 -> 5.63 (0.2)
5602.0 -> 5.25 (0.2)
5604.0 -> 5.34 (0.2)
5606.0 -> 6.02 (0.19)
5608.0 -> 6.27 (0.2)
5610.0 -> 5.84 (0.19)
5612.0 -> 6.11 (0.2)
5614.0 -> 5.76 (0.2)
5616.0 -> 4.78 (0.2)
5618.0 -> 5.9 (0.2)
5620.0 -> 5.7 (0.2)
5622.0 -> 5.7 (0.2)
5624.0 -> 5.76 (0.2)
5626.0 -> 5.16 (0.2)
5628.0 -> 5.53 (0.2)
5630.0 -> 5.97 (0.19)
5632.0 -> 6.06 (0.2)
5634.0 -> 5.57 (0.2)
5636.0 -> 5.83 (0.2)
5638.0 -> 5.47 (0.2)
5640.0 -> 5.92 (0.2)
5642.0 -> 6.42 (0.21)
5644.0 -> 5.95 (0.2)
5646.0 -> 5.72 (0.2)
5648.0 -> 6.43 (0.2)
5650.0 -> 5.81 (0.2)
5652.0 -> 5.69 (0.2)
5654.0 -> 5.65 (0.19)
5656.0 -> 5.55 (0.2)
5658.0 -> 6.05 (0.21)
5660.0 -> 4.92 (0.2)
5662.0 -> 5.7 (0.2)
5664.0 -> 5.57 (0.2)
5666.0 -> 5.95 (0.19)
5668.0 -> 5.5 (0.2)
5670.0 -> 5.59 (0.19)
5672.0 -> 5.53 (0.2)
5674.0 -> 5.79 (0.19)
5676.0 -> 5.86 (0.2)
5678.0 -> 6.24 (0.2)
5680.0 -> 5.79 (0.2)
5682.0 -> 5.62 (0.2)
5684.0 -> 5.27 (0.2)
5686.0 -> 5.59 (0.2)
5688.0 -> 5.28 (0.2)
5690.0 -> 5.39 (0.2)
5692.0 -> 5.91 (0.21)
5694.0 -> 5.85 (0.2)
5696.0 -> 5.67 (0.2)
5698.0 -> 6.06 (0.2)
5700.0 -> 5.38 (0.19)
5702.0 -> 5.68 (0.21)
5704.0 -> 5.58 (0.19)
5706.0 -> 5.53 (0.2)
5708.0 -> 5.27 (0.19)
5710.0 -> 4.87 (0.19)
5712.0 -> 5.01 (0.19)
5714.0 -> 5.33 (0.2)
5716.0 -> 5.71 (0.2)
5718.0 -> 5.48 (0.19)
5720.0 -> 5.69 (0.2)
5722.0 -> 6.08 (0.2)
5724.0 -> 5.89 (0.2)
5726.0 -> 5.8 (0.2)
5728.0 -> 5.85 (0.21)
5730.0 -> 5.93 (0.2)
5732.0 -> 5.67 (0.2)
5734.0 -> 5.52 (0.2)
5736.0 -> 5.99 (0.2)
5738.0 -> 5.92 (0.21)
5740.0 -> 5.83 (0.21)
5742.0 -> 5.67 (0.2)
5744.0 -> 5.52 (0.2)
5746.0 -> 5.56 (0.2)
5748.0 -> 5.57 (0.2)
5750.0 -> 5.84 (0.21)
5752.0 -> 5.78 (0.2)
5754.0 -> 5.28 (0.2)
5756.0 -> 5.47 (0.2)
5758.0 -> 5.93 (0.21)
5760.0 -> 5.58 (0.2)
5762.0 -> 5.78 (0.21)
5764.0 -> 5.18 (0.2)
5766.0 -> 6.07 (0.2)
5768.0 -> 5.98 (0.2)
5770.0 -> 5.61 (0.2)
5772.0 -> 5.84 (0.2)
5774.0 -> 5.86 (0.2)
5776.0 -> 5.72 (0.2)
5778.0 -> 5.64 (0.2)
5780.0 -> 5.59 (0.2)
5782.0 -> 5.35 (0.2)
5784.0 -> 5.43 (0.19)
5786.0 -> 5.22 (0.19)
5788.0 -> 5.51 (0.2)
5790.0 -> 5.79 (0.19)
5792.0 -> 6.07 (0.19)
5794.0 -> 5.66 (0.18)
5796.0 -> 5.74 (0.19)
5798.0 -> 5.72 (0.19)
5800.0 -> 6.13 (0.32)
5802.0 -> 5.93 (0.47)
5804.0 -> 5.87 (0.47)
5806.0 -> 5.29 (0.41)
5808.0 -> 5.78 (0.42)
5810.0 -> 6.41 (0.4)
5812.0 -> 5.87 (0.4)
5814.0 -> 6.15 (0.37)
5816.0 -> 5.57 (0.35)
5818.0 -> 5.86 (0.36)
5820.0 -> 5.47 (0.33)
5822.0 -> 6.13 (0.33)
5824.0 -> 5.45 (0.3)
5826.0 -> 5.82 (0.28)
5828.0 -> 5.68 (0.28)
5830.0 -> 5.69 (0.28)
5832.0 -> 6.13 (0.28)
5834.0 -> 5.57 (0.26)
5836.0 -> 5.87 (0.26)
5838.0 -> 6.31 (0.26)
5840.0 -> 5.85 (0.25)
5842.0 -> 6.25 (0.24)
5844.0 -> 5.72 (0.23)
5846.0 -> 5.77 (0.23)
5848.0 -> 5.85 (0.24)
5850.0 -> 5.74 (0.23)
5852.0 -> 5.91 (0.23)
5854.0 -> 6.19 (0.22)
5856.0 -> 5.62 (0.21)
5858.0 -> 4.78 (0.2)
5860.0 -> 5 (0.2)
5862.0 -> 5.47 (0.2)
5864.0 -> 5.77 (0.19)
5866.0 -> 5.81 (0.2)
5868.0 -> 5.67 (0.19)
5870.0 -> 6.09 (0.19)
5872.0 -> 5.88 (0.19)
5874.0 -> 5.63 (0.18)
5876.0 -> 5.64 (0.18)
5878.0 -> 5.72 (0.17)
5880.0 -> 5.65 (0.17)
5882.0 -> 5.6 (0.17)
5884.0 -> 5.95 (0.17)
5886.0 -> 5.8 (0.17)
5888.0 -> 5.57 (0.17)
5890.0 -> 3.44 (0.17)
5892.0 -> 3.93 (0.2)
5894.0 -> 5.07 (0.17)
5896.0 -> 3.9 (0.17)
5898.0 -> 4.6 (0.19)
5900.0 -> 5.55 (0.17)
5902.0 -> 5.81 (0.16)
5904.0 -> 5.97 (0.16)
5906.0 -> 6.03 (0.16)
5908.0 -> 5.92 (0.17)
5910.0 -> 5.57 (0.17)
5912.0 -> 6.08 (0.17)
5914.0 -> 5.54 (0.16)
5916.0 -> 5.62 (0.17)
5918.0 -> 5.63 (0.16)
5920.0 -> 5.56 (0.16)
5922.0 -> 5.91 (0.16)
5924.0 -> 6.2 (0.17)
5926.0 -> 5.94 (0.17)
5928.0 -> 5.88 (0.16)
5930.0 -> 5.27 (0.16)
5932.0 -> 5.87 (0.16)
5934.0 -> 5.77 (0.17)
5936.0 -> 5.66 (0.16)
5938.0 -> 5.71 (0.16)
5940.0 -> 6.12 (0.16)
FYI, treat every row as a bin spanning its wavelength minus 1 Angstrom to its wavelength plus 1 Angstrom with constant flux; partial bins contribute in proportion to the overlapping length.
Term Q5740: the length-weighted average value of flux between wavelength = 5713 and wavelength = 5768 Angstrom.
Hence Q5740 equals 5.71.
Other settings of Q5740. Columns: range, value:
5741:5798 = 5.65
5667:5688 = 5.66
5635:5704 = 5.72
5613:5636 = 5.64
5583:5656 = 5.69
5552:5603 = 5.6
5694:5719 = 5.48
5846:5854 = 5.87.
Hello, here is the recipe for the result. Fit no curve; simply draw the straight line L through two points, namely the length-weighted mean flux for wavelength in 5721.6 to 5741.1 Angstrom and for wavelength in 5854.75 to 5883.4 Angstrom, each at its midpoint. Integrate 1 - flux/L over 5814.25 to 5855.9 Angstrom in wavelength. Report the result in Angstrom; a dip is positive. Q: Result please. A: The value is -1.3 Angstrom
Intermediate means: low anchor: 5.84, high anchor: 5.61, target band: 5.84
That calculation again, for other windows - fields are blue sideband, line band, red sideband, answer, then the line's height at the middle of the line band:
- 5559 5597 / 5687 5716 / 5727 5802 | 0.9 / 5.66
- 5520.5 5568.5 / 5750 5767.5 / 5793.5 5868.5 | 0.3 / 5.76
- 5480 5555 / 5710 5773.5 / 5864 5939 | -1.4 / 5.56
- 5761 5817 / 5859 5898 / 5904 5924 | 3.0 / 5.78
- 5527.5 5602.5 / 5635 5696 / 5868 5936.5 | -1.3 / 5.61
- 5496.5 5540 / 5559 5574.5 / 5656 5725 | -0.1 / 5.53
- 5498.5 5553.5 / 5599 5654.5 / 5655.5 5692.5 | -1.4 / 5.62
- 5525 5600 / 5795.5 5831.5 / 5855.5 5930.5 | -1.8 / 5.54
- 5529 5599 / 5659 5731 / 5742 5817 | 0.9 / 5.69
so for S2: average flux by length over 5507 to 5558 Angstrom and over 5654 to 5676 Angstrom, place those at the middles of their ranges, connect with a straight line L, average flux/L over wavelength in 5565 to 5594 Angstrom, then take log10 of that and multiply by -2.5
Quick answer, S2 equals 0.02 mag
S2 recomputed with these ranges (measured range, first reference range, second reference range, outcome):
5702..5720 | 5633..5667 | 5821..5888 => 0.07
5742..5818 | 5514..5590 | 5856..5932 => -0.03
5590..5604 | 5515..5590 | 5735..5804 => 0.04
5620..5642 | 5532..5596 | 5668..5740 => -0.01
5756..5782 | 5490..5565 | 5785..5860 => 0.01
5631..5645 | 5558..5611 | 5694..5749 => -0.05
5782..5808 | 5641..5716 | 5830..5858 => 0.02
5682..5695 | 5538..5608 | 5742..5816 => 0.03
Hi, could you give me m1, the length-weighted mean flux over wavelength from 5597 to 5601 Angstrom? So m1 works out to 5.6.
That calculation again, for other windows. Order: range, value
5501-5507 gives 5.12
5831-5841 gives 5.95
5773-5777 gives 5.79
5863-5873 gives 5.84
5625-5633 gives 5.68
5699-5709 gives 5.49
